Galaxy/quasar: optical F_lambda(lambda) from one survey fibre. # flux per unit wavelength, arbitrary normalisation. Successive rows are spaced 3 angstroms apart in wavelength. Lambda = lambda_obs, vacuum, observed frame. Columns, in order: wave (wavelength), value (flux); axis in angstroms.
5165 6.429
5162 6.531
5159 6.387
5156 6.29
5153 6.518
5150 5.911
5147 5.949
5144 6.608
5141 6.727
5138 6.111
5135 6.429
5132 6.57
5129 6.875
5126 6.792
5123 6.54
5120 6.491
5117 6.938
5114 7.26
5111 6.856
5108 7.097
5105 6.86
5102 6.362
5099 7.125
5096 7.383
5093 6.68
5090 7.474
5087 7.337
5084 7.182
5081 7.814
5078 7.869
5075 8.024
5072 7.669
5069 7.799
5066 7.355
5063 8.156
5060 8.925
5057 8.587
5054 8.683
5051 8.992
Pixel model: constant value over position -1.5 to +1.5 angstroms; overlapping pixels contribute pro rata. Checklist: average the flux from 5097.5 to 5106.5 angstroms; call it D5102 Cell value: 6.78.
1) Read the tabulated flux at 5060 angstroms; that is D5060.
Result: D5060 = 8.925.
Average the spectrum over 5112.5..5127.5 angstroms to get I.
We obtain 6.8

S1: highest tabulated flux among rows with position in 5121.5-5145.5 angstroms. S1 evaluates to 6.875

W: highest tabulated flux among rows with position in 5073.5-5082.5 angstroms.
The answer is 8.024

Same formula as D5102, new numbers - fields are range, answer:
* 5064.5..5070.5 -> 7.58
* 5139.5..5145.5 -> 6.67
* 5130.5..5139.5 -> 6.37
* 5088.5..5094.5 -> 7.08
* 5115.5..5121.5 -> 6.71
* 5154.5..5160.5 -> 6.34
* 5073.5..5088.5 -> 7.65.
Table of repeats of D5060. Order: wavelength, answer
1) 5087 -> 7.337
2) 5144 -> 6.608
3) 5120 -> 6.491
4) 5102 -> 6.362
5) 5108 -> 7.097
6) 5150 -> 5.911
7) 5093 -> 6.68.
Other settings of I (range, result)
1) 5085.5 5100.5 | 7.2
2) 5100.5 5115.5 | 6.89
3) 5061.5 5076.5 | 7.8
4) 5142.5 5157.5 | 6.26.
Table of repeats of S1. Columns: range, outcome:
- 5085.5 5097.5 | 7.474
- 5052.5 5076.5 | 8.925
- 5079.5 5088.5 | 7.814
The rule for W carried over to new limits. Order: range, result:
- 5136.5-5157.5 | 6.727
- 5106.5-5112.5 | 7.097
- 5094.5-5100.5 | 7.383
